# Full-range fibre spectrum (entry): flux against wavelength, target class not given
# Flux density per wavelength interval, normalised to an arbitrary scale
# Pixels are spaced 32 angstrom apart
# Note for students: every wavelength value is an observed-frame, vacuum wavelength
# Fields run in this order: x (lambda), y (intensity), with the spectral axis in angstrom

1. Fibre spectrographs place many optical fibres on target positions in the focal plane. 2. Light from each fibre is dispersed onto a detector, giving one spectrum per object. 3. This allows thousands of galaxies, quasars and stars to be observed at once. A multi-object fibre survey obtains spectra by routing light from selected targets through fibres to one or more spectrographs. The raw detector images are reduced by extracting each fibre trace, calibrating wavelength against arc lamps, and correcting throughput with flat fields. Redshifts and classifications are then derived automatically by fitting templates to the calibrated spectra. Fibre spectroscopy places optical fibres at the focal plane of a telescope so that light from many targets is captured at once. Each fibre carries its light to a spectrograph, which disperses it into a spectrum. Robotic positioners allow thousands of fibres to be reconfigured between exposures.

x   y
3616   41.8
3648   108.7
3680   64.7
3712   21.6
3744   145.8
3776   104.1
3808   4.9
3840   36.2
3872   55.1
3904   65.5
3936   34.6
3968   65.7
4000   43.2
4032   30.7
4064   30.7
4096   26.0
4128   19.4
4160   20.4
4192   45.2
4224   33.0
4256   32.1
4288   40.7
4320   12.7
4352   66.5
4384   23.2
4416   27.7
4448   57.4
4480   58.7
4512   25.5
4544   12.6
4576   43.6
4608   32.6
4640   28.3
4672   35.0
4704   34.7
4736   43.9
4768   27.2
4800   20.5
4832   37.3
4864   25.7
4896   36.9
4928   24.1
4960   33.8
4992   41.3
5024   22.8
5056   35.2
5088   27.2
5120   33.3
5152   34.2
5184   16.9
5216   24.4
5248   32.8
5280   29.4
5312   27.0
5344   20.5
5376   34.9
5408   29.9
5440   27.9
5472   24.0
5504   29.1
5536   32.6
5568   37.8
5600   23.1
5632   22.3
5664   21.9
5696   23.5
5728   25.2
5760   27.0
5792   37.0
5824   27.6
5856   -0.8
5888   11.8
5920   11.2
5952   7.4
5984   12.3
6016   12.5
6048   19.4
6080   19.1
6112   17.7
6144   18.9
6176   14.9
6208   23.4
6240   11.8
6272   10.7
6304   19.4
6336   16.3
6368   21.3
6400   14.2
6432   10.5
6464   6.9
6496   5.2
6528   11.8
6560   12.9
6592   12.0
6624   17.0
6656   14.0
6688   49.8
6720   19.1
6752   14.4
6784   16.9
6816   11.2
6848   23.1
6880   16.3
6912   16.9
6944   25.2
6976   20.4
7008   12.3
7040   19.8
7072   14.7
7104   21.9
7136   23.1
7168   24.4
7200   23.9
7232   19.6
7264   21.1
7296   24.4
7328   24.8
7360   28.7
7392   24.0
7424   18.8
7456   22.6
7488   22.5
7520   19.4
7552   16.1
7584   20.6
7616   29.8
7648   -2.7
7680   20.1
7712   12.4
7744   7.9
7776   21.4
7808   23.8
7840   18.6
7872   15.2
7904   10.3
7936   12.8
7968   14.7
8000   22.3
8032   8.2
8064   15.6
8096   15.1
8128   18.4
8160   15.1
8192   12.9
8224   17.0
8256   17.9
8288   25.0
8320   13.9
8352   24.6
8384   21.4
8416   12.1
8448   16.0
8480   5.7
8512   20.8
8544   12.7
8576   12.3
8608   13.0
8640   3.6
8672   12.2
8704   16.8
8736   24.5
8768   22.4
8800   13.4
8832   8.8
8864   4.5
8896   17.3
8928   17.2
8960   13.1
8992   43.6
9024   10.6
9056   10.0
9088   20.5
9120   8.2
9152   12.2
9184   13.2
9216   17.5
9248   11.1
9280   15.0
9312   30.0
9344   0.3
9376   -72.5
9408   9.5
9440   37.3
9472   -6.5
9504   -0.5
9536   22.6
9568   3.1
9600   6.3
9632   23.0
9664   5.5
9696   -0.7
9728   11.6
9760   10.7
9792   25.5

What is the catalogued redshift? 0.797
